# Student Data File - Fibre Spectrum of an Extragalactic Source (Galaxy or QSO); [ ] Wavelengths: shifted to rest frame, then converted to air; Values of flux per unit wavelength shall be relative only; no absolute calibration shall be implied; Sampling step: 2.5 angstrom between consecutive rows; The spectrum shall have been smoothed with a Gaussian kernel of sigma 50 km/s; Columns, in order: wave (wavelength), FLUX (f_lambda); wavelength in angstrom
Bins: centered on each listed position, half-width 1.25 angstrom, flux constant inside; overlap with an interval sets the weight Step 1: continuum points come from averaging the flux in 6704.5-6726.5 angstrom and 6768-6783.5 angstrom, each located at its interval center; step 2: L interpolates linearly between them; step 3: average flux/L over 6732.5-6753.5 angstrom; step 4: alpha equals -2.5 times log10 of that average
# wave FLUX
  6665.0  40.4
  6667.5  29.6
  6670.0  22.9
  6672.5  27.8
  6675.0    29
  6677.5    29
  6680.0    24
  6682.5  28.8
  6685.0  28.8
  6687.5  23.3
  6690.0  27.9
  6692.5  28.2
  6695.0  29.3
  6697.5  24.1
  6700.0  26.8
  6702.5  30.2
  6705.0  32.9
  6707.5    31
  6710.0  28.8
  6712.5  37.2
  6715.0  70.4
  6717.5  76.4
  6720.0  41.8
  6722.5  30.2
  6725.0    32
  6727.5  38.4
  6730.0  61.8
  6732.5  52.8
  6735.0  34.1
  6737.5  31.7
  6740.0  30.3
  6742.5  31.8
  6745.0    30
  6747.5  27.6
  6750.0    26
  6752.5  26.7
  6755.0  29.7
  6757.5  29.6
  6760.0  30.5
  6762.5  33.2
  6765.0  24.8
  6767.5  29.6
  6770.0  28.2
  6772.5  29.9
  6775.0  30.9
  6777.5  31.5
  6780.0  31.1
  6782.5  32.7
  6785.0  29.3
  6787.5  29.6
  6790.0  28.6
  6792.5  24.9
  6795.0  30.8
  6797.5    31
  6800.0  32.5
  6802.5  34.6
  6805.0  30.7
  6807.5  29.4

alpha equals 0.19 mag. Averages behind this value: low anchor 42.6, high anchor 30.6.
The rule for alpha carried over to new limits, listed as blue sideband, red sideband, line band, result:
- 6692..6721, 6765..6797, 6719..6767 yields 0.01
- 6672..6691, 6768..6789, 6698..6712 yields -0.07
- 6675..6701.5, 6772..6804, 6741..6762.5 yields 0.00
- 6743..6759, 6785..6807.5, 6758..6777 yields -0.02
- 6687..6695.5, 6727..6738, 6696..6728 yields -0.06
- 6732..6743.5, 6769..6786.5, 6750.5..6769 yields 0.13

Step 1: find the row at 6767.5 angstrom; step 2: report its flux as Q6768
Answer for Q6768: 29.6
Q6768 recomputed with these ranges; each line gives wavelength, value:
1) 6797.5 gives 31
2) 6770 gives 28.2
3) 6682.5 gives 28.8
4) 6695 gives 29.3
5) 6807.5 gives 29.4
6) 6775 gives 30.9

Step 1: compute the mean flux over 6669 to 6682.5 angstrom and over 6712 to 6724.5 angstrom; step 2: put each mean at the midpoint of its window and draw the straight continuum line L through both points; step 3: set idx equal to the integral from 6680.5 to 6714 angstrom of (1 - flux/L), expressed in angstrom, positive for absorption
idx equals 8.2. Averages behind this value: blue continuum 26.8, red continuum 50.9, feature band 29.2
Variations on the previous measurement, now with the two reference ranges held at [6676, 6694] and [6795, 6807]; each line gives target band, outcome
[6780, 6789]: 0.19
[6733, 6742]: -1.36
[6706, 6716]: -4.46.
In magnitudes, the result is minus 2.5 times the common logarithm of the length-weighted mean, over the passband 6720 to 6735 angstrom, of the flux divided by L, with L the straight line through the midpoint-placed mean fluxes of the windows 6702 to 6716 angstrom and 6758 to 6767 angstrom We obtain -0.20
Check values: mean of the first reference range 38.3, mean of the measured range 42.2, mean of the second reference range 29.5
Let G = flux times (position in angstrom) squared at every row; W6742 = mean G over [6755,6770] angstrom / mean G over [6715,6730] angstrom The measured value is 0.6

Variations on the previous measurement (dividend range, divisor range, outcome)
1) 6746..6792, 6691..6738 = 0.77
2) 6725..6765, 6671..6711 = 1.23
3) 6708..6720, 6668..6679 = 1.88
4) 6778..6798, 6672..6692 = 1.12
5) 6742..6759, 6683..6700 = 1.08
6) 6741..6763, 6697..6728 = 0.76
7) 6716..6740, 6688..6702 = 1.63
